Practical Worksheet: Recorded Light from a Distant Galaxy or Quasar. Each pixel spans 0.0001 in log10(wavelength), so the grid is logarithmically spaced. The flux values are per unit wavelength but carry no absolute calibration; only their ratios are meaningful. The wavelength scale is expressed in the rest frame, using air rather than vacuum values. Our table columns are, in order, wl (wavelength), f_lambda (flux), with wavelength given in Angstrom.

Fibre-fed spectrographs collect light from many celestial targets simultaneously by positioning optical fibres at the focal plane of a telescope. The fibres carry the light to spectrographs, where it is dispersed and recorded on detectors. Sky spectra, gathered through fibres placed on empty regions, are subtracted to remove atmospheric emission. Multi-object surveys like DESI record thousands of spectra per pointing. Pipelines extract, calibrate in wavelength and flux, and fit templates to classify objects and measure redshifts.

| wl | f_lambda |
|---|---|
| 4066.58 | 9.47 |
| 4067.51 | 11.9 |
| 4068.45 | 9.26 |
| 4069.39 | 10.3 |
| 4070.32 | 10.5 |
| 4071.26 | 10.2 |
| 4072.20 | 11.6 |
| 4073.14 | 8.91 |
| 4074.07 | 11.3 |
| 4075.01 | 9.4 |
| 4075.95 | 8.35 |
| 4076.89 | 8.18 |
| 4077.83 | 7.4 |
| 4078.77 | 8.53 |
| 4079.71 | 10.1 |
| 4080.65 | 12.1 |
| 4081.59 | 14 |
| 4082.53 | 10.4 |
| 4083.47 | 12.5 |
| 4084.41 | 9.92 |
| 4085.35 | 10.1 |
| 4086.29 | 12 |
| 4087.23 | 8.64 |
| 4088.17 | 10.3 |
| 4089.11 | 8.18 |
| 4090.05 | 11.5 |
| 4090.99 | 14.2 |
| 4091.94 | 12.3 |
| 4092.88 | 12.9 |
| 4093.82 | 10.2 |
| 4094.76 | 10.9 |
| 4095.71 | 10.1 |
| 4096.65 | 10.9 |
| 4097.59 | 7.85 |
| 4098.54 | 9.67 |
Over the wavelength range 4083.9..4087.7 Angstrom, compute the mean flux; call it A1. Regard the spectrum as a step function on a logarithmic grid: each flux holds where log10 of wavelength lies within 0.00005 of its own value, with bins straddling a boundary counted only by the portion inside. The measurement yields 10.2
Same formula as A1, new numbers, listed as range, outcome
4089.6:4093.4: 12.7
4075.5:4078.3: 7.97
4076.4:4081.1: 9.24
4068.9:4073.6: 10.3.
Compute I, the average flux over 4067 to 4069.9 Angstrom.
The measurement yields 10.5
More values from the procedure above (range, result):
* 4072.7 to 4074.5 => 10.1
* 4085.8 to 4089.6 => 9.81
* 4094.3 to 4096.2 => 10.5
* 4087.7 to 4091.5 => 11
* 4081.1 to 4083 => 12.2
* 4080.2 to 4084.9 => 11.8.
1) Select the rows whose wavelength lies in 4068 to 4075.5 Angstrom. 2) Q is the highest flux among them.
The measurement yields 11.6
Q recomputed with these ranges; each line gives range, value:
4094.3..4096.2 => 10.9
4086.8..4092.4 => 14.2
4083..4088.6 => 12.5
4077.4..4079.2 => 8.53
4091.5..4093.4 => 12.9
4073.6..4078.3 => 11.3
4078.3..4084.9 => 14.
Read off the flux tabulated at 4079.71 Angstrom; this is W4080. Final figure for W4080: 10.1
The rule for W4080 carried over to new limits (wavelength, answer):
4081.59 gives 14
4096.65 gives 10.9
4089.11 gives 8.18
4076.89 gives 8.18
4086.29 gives 12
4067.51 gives 11.9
